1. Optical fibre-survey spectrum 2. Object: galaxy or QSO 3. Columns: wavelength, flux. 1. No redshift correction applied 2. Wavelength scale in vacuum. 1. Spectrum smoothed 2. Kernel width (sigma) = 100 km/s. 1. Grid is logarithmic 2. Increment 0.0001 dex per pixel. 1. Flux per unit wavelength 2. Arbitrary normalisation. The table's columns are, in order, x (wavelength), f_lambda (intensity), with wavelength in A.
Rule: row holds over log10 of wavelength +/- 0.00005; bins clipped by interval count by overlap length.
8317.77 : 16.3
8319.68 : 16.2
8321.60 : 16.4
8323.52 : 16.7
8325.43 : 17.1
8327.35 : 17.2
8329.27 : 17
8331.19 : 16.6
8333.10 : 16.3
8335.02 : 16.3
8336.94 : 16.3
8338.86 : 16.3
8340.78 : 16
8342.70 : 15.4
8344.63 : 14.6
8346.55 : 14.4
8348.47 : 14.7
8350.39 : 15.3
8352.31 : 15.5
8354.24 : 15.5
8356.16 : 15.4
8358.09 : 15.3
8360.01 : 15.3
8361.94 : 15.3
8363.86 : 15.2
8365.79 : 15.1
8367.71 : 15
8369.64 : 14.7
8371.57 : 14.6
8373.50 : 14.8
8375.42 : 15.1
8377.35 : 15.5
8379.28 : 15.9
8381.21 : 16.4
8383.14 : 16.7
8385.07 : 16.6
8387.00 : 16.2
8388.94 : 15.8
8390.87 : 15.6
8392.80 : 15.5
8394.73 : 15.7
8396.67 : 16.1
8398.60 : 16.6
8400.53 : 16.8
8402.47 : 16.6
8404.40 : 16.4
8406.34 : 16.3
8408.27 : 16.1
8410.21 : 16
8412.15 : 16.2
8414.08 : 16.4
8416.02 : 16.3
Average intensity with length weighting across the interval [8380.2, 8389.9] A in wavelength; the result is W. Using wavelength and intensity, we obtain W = 16.3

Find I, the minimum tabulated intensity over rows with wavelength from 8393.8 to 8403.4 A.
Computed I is 15.7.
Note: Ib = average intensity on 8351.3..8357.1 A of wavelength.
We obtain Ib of 15.5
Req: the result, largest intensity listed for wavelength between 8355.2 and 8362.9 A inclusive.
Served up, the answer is 15.4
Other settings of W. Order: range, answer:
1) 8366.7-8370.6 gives 14.9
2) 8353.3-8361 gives 15.4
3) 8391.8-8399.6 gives 16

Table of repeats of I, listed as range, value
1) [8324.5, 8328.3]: 17.1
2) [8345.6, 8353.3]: 14.4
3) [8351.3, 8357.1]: 15.4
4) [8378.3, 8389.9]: 15.8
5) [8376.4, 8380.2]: 15.5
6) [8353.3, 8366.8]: 15.1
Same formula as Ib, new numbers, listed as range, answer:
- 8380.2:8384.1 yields 16.5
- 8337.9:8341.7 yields 16.2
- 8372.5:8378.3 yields 15.1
